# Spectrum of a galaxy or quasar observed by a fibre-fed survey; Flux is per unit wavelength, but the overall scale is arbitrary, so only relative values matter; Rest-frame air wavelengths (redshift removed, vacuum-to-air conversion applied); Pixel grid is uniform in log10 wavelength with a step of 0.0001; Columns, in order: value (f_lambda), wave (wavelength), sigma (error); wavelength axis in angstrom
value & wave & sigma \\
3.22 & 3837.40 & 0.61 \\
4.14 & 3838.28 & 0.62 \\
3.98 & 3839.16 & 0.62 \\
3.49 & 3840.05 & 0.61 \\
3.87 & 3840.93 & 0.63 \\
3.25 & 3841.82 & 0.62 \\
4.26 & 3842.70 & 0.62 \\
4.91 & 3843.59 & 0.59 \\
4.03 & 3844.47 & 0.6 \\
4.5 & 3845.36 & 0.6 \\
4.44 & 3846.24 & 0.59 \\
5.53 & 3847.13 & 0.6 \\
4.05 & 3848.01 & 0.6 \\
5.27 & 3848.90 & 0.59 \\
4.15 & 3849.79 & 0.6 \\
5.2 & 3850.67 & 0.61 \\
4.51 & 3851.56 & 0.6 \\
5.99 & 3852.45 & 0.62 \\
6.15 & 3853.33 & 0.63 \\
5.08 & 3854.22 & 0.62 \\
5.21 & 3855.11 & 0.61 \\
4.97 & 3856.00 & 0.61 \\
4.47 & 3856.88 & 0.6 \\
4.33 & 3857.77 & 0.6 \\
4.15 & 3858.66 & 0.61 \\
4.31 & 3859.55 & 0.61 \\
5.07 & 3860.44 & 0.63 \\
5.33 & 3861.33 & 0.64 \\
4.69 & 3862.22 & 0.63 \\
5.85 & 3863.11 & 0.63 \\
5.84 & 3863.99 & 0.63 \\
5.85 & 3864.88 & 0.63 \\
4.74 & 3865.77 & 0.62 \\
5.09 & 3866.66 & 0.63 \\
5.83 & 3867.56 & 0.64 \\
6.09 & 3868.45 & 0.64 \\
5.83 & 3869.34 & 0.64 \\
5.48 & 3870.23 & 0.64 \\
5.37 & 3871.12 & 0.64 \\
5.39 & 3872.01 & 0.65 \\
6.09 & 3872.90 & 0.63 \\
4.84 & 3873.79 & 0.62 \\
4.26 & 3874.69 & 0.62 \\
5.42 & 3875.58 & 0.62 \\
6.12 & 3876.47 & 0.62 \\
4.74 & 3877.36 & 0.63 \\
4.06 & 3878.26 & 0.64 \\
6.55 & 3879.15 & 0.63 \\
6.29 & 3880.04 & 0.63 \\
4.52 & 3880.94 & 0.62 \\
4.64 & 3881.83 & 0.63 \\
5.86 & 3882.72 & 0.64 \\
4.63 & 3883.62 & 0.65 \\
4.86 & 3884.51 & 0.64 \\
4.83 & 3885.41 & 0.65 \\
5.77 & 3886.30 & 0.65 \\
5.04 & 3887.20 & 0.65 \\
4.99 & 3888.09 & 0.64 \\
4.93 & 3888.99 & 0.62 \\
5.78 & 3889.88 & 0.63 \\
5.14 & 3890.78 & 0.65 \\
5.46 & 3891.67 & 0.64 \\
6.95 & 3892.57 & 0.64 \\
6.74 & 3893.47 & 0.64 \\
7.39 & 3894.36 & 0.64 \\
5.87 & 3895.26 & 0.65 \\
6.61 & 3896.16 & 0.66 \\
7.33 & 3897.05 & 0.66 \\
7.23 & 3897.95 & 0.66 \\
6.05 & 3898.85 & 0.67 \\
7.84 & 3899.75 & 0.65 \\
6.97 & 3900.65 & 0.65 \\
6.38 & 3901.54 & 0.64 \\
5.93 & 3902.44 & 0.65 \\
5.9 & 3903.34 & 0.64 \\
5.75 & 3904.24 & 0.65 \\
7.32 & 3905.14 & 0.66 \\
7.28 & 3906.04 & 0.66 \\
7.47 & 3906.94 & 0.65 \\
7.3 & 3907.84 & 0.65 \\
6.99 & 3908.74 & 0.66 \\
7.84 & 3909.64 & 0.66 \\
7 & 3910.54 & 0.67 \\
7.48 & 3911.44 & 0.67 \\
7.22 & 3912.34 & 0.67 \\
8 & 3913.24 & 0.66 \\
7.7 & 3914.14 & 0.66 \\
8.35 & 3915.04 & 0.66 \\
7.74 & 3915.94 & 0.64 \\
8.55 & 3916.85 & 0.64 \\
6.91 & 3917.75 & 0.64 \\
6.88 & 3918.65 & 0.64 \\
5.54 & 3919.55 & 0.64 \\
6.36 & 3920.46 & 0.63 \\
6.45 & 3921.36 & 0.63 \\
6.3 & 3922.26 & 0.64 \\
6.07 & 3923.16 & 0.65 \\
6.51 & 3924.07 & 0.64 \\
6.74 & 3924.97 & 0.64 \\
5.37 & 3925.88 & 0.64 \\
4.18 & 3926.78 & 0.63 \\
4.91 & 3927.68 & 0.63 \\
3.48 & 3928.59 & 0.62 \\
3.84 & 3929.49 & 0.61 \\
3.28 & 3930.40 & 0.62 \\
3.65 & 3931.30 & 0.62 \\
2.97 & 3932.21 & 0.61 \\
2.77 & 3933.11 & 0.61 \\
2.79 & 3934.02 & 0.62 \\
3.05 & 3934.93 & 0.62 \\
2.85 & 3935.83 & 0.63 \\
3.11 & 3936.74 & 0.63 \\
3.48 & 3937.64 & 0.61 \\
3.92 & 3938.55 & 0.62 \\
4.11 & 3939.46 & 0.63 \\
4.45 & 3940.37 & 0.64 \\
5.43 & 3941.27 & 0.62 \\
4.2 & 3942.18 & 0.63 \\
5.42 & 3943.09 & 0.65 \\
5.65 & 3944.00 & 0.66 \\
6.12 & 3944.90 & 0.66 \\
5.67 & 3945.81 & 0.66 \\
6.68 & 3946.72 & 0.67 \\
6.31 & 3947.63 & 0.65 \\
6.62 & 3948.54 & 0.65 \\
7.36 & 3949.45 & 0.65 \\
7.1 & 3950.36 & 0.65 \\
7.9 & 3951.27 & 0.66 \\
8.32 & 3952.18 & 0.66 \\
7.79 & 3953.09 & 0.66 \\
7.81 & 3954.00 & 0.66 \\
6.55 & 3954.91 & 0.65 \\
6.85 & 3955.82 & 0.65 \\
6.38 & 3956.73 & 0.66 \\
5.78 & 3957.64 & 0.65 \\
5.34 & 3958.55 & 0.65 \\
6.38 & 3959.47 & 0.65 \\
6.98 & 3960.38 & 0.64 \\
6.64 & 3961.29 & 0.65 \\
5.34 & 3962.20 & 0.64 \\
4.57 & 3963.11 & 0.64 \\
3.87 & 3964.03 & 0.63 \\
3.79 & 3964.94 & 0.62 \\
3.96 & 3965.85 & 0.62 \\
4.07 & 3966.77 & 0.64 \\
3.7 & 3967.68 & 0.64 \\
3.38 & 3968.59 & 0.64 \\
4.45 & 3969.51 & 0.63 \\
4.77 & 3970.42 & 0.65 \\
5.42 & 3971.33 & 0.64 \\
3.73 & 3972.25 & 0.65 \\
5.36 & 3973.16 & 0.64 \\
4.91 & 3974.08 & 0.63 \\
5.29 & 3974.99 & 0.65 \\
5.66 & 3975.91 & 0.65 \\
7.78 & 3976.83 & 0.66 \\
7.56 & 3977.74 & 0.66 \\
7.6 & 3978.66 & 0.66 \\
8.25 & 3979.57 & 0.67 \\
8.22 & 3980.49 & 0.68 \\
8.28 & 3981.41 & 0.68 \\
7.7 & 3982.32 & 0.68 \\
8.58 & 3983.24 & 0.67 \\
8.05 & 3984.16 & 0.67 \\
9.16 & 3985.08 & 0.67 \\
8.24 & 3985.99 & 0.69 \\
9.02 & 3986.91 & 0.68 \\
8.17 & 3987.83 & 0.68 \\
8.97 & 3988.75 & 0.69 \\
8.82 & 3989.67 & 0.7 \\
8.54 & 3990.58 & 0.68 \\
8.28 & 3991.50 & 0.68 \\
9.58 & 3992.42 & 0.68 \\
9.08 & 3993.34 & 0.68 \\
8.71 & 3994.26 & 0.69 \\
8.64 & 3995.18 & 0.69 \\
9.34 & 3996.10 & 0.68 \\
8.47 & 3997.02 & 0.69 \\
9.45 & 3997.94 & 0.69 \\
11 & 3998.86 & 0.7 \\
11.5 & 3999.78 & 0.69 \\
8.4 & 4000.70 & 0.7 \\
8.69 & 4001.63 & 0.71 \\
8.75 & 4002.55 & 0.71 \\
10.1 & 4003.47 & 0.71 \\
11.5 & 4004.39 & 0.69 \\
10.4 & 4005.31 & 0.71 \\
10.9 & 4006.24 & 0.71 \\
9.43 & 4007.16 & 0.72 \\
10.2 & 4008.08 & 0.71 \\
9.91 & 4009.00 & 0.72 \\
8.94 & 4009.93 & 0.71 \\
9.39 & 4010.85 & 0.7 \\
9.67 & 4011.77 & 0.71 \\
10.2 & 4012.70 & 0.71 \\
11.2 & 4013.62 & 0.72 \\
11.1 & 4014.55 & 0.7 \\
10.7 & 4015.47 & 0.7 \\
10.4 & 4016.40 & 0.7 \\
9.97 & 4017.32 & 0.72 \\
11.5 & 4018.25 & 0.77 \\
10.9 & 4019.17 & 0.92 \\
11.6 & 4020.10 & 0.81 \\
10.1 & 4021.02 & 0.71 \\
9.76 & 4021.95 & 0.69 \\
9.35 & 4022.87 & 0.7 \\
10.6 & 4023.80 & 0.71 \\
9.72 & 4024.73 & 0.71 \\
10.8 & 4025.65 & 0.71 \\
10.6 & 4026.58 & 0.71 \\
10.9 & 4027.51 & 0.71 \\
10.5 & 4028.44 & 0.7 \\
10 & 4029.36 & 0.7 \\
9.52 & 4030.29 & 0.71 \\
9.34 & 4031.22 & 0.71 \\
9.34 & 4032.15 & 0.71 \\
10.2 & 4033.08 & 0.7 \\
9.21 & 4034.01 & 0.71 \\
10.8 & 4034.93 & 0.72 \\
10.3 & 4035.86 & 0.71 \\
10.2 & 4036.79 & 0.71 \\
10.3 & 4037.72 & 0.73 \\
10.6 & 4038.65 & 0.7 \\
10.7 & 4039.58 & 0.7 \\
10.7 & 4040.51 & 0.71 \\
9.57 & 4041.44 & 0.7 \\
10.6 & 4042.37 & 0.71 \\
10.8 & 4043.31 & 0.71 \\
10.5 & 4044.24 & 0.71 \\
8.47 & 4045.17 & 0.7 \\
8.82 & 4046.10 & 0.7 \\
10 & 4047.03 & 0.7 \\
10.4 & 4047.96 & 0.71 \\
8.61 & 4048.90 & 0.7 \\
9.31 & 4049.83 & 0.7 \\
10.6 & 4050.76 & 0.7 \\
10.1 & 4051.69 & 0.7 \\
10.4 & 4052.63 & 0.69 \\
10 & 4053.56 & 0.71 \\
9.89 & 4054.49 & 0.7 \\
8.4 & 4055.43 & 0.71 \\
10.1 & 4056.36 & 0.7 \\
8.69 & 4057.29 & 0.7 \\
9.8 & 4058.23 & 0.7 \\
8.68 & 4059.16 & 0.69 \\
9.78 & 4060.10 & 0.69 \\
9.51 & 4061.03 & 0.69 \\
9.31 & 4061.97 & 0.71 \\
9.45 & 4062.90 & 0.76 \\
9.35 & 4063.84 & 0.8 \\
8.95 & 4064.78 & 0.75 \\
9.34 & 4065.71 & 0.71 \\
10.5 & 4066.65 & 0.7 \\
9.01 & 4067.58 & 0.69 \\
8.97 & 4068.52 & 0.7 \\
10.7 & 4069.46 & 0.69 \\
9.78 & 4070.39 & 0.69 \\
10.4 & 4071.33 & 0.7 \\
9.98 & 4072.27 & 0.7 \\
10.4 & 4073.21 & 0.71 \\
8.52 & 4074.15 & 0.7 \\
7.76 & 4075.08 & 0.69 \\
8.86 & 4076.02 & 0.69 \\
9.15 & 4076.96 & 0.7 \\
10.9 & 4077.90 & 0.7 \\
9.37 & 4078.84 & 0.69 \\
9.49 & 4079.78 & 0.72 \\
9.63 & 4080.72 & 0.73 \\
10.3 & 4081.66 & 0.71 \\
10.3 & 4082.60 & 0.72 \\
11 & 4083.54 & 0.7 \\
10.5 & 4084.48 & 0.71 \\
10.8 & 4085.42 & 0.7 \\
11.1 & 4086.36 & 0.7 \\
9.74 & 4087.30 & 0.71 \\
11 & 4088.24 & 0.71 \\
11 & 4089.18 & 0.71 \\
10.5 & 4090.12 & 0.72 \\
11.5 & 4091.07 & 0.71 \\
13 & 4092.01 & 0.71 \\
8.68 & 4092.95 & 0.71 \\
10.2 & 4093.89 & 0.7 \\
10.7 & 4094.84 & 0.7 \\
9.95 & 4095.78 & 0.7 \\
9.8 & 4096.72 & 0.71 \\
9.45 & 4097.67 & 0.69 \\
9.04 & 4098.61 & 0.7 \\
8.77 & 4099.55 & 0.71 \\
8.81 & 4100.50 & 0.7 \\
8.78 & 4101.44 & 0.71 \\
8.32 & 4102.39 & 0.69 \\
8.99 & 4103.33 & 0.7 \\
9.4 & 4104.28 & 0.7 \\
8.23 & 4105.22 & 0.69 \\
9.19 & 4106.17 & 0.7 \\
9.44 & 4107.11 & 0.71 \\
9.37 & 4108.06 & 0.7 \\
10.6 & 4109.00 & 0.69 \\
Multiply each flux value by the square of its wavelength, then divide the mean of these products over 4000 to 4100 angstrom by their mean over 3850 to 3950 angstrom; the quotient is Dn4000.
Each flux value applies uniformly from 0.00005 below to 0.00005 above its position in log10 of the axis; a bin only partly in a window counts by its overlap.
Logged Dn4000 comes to 1.91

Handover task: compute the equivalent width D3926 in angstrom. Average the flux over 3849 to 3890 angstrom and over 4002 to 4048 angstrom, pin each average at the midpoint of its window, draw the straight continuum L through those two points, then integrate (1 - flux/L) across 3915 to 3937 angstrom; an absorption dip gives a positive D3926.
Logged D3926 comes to 5.82 angstrom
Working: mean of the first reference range 5.2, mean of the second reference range 10.2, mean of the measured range 5.1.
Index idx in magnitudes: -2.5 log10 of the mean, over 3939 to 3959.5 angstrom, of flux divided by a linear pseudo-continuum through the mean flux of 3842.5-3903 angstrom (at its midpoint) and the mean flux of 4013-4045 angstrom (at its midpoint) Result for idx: 0.24 mag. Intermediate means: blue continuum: 5.42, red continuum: 10.3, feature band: 6.27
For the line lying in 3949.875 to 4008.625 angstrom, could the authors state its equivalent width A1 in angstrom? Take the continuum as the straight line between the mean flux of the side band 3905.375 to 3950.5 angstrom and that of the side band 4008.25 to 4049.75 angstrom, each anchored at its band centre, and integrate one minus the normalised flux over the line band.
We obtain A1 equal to 4.1 angstrom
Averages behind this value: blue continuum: 5.7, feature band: 7.47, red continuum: 10.1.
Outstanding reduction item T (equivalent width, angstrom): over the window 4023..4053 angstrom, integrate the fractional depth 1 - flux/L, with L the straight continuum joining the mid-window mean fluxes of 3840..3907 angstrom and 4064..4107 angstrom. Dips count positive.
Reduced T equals -4.3 angstrom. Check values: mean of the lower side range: 5.43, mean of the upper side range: 9.79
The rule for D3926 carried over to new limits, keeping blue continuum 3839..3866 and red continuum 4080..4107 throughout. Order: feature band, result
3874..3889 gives 0.66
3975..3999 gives -2.34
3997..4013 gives -3.62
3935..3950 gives 3.74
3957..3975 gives 5.76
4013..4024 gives -2.99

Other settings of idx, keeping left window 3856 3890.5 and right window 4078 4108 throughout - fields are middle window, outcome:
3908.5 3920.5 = -0.21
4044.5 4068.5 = -0.04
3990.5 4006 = -0.20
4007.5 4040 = -0.21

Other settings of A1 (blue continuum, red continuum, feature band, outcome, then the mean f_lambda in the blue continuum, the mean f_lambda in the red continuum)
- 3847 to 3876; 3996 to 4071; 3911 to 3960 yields 9.78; 5.16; 9.95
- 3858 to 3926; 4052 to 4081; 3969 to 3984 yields 2.45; 6.08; 9.52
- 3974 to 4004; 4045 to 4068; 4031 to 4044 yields -1.38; 8.5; 9.52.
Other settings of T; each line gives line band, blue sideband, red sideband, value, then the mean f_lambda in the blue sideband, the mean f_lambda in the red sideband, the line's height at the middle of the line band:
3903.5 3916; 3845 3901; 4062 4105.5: -2.30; 5.44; 9.79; 6.2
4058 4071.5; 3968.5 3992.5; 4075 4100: -0.05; 7.2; 10.1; 9.51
